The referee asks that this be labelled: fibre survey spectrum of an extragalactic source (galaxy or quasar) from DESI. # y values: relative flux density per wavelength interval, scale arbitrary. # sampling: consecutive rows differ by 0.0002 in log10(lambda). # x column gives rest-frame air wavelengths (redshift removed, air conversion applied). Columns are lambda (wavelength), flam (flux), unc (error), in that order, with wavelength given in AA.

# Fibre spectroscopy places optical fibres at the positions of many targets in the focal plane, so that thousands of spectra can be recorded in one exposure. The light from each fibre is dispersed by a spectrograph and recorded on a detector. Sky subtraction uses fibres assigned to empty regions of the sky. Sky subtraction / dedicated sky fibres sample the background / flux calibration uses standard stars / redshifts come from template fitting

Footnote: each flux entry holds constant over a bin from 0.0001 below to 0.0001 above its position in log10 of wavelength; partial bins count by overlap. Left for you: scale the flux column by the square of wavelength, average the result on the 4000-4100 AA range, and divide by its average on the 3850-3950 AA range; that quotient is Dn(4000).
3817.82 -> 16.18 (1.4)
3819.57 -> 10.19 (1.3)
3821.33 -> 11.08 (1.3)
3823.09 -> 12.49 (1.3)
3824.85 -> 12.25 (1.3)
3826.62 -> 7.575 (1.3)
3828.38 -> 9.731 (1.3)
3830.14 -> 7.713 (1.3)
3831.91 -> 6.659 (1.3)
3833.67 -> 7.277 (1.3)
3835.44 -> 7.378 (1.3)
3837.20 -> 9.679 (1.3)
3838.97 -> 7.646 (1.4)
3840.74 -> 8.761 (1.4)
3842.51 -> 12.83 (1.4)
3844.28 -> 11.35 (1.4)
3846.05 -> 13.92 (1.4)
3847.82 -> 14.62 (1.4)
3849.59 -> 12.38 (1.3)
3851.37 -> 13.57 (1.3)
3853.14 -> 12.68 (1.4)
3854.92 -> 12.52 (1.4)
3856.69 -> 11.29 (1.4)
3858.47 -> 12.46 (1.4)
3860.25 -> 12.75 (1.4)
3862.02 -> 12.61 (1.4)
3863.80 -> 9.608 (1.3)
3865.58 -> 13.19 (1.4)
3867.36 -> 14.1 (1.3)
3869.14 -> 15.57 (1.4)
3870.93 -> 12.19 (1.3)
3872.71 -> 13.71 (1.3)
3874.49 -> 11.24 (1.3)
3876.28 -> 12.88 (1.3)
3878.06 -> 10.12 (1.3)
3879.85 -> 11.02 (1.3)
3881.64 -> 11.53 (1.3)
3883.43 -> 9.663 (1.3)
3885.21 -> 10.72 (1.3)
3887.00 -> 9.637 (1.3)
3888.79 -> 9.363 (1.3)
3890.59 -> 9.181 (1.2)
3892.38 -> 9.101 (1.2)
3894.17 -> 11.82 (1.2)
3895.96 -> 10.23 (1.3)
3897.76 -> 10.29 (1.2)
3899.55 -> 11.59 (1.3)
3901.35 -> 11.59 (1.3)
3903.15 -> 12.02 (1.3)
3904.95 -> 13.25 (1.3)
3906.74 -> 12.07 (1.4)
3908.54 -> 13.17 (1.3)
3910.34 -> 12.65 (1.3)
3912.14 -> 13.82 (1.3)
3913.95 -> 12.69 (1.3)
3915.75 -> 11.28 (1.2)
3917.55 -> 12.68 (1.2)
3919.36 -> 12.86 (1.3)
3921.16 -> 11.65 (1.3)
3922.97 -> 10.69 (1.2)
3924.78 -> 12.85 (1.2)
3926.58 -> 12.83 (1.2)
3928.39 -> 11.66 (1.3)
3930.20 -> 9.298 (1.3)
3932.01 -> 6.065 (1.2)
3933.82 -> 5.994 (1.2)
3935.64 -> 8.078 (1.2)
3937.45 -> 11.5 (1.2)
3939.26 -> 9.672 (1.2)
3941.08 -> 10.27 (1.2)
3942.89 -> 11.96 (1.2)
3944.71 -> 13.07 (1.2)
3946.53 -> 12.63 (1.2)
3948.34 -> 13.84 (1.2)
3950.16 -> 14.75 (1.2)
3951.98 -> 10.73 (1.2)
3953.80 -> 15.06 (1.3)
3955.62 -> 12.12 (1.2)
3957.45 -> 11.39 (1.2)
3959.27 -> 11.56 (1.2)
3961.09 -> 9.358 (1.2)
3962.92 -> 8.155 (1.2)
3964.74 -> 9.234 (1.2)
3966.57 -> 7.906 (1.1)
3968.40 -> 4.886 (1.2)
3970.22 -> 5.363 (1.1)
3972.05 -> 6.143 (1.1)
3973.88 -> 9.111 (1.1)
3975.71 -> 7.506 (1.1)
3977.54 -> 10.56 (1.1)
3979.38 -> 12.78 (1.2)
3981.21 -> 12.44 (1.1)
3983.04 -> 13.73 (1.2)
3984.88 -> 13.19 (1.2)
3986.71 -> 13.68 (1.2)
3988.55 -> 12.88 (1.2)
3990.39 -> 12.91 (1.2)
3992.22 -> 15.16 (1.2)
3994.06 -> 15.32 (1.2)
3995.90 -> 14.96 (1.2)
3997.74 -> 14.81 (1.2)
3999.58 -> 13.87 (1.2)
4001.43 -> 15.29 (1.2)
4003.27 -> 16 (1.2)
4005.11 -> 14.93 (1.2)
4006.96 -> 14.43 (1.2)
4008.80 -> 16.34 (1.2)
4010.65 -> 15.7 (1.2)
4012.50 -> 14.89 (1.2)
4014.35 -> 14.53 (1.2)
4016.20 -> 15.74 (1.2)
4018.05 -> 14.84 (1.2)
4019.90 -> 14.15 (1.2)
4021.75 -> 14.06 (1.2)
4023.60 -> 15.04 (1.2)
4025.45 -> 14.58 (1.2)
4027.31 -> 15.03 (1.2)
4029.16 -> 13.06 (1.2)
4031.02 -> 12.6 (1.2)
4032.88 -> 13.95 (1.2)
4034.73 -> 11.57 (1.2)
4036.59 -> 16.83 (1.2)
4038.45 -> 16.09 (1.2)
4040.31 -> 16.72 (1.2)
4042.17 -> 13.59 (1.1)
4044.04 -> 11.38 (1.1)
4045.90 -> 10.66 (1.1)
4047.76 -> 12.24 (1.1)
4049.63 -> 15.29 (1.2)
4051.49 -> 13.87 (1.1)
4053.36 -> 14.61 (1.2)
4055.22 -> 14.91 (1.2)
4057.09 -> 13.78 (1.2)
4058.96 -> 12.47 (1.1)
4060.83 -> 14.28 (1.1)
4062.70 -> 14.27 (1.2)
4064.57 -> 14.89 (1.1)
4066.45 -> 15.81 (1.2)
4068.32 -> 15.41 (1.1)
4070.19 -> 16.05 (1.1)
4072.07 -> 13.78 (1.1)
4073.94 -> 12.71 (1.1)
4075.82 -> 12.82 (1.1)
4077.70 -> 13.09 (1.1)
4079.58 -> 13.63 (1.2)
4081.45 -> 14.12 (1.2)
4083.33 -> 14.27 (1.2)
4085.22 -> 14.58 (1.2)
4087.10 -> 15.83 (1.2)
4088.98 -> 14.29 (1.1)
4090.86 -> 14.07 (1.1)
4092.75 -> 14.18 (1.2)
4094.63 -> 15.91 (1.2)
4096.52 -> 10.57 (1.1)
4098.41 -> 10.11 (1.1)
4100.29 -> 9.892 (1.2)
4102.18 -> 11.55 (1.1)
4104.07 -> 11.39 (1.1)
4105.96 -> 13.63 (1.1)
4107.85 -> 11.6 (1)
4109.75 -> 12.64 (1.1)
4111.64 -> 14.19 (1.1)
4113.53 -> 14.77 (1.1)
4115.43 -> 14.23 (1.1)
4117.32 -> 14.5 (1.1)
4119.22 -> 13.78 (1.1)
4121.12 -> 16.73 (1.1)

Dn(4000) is 1.32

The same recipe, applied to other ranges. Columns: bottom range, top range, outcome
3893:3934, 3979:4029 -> 1.32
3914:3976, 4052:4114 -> 1.40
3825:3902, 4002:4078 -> 1.42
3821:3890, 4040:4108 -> 1.36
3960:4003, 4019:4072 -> 1.29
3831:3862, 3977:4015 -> 1.39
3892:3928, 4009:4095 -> 1.28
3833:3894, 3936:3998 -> 1.05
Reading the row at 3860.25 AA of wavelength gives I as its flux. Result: 12.75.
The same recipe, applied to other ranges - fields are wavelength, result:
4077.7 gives 13.09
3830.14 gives 7.713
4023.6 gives 15.04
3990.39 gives 12.91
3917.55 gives 12.68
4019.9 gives 14.15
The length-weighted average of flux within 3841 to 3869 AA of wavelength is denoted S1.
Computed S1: 12.7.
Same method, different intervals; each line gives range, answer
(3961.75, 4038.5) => 12.9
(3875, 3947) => 11.1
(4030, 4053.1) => 13.8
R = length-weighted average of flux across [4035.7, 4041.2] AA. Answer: 16.5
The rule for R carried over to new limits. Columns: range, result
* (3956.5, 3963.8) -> 10.1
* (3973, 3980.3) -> 9.99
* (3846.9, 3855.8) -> 13.2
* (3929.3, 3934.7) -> 7.12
